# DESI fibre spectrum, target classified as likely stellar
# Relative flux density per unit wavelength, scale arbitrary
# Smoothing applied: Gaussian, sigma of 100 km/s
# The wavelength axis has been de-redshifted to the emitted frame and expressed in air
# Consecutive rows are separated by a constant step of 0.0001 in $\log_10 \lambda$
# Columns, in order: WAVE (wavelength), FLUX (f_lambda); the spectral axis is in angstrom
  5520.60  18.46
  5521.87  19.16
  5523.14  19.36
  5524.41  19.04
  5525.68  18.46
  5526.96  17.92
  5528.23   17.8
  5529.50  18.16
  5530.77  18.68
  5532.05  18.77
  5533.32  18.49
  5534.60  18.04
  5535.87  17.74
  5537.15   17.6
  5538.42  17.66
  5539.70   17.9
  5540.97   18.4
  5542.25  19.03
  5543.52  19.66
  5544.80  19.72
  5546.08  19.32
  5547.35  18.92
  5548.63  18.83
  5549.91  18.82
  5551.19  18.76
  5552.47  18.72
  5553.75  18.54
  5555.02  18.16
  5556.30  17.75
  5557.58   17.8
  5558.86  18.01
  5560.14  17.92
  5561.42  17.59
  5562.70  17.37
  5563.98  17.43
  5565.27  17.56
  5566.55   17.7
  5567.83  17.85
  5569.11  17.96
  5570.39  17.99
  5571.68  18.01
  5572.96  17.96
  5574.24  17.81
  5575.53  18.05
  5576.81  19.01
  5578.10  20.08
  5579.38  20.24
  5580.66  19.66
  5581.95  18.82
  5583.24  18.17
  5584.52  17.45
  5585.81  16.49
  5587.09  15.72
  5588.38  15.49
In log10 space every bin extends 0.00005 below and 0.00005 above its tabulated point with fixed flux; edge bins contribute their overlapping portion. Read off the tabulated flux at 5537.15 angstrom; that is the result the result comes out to 17.6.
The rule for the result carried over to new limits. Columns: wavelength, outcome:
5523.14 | 19.36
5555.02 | 18.16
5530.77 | 18.68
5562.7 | 17.37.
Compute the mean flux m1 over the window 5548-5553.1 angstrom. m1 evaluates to 18.8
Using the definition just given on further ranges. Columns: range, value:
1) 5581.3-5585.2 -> 18.1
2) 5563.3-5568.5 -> 17.6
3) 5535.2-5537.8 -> 17.7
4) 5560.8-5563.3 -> 17.5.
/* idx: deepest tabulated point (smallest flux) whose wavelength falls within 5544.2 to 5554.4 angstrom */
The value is 18.54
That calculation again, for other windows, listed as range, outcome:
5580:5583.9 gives 18.17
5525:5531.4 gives 17.8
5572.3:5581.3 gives 17.81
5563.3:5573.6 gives 17.43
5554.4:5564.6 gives 17.37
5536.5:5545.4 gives 17.6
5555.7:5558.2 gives 17.75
